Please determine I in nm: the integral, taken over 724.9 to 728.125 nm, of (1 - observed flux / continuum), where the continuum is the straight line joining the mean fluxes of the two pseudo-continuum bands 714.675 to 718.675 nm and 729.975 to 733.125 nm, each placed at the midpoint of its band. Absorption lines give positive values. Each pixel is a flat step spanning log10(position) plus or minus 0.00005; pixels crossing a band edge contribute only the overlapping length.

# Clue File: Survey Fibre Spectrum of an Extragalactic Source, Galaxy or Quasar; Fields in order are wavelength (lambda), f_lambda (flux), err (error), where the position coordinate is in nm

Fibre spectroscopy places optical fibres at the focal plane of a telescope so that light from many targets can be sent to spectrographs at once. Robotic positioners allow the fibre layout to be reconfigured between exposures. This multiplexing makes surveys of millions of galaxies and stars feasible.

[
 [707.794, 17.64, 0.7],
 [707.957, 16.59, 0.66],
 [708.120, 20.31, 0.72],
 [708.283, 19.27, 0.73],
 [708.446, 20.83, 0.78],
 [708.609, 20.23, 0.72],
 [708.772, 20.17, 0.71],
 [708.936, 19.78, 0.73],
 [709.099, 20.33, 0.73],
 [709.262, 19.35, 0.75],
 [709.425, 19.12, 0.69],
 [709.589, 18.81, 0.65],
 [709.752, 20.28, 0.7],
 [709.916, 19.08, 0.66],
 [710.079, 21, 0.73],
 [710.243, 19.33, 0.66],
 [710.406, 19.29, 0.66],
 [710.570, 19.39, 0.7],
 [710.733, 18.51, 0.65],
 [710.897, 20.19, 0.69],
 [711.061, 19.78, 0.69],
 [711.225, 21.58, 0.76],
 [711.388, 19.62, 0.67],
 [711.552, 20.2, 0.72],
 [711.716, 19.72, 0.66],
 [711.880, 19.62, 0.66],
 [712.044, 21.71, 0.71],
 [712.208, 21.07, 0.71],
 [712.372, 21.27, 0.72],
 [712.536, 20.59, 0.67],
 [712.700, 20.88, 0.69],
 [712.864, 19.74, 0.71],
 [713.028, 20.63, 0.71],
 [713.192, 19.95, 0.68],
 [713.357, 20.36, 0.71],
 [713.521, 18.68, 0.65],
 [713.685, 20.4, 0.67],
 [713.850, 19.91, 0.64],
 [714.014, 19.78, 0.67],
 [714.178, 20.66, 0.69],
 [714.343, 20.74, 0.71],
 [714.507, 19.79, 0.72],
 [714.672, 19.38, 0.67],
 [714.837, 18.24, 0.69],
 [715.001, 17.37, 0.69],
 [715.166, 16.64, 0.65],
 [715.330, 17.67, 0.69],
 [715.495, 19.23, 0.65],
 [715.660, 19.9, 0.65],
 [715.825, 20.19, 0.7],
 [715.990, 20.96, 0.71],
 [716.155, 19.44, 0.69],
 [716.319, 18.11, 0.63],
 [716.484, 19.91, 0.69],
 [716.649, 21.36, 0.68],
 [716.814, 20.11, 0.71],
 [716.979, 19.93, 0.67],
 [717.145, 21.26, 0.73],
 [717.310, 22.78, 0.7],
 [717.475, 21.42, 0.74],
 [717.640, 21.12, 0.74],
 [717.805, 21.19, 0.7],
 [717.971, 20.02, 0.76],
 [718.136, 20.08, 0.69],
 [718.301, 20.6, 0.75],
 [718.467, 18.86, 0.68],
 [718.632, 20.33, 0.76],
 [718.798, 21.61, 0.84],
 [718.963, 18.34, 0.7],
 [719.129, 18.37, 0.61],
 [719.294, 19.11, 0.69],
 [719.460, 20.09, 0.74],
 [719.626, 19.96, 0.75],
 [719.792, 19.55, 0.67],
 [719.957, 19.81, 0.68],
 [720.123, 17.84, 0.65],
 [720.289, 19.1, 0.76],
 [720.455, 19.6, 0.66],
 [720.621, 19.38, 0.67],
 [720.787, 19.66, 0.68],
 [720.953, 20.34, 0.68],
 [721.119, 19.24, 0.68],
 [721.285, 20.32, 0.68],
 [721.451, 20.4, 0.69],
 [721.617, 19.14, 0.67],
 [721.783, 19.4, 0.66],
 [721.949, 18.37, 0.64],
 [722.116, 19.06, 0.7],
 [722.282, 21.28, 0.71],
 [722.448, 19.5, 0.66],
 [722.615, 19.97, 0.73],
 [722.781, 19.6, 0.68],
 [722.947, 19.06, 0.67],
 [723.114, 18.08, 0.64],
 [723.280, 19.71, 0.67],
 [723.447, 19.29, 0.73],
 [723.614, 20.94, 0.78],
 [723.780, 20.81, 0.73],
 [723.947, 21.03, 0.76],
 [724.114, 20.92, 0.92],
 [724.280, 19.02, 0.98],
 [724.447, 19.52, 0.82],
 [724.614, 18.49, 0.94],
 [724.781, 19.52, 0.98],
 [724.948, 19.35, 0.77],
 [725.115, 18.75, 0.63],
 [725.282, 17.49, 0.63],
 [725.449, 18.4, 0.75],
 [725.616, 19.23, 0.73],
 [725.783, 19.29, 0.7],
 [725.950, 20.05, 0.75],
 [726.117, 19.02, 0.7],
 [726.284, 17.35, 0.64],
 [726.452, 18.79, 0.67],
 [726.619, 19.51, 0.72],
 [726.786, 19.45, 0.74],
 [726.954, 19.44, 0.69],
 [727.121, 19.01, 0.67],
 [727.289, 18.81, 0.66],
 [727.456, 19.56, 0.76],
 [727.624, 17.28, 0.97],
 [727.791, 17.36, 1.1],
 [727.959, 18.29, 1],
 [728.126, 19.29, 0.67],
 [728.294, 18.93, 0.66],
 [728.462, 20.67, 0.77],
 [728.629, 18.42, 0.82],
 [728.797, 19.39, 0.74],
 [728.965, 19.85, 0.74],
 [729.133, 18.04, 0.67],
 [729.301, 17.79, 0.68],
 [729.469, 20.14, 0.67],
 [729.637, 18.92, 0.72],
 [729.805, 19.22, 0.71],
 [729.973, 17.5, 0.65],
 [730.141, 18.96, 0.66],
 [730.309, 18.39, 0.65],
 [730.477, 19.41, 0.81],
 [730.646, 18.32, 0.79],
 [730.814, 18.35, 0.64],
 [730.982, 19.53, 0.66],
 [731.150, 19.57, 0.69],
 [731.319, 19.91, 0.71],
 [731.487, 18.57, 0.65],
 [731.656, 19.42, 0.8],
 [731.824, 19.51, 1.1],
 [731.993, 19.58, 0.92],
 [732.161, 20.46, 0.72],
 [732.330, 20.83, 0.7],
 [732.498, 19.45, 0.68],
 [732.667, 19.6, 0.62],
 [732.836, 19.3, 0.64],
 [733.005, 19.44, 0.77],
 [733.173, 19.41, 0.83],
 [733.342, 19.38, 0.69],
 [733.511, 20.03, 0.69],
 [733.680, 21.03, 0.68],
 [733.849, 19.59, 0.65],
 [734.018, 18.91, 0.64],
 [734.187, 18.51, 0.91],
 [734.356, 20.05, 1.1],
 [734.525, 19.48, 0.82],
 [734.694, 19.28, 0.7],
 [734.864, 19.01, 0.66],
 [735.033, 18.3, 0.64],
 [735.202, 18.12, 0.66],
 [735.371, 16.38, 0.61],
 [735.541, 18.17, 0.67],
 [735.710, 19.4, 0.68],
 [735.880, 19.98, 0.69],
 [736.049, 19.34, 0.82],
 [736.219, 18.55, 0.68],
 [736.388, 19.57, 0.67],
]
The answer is 0.12 nm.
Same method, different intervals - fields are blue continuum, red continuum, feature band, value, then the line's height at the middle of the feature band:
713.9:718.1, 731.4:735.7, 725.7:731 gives 0.16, 19.5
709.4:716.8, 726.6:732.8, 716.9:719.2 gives -0.10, 19.6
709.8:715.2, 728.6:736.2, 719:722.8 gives 0.01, 19.6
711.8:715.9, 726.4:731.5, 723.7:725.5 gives -0.02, 19.2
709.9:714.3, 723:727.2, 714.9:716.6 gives 0.08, 19.9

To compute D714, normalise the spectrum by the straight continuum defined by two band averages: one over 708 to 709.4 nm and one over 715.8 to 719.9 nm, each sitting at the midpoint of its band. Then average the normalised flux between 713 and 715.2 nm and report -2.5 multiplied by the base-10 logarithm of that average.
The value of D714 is 0.03 mag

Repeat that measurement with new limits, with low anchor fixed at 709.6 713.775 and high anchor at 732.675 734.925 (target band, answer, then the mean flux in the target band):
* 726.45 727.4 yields 0.03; 19.2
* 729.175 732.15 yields 0.03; 19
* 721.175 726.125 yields 0.01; 19.5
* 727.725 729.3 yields 0.04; 18.9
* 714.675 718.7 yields 0.01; 19.9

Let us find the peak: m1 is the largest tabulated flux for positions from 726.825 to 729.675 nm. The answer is 20.67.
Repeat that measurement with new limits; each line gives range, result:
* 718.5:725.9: 21.61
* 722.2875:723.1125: 19.97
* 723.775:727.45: 21.03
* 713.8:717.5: 22.78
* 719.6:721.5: 20.4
